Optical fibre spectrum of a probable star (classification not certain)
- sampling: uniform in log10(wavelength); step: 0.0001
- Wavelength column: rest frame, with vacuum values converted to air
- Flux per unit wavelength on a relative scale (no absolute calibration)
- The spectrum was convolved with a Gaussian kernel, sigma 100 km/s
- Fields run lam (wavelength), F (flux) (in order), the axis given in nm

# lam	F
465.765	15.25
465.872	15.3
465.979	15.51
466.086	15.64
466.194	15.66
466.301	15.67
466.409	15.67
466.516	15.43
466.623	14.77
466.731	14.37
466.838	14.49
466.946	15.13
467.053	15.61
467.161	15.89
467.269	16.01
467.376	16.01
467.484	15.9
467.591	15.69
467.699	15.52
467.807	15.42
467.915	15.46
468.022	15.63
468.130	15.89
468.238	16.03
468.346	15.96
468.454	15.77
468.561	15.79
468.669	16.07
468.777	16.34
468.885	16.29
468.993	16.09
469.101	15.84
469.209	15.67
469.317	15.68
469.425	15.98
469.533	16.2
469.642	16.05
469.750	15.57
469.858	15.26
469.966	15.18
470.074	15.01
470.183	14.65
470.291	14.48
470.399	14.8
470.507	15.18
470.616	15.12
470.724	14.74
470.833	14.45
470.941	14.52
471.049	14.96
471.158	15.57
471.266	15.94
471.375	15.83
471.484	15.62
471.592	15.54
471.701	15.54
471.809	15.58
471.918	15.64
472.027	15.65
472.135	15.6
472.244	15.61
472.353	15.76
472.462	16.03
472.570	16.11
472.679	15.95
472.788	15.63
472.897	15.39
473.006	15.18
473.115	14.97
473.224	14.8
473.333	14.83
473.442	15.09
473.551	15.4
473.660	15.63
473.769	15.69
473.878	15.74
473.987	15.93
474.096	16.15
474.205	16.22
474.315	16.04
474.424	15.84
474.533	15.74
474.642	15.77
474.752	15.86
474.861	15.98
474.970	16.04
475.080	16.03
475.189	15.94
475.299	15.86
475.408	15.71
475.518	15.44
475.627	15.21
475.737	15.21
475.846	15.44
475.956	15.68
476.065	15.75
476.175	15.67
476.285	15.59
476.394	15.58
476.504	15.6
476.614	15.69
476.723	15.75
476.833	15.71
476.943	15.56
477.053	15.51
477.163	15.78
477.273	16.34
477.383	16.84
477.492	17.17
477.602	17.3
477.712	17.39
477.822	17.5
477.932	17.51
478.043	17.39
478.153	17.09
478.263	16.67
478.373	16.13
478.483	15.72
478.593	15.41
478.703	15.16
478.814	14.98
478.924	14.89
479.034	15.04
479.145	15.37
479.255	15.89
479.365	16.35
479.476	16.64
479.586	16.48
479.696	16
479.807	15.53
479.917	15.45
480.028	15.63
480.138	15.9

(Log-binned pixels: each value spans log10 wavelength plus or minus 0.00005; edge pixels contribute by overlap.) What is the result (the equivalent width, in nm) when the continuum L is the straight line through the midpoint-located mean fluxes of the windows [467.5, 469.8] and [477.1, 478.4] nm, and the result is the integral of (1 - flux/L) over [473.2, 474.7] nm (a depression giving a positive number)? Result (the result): 0.08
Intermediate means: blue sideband 15.9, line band 15.7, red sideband 16.9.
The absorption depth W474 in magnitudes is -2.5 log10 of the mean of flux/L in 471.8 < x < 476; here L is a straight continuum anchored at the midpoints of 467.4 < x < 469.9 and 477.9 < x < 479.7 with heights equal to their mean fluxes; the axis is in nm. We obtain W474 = 0.02 mag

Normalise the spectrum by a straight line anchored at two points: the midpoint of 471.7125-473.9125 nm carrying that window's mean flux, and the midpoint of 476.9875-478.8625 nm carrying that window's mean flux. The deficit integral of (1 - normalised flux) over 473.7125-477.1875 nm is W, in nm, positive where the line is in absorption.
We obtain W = 0.06 nm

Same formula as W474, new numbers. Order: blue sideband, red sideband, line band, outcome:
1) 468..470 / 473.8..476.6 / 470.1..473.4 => 0.035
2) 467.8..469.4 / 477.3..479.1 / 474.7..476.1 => 0.036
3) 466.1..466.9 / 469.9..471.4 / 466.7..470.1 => -0.042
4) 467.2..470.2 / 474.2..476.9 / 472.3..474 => 0.016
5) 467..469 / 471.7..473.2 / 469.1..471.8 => 0.027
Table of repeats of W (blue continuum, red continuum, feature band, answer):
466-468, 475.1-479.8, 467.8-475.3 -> 0.05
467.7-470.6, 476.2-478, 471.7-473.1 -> 0.02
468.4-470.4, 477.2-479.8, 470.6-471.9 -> 0.04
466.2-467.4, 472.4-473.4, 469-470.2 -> -0.02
